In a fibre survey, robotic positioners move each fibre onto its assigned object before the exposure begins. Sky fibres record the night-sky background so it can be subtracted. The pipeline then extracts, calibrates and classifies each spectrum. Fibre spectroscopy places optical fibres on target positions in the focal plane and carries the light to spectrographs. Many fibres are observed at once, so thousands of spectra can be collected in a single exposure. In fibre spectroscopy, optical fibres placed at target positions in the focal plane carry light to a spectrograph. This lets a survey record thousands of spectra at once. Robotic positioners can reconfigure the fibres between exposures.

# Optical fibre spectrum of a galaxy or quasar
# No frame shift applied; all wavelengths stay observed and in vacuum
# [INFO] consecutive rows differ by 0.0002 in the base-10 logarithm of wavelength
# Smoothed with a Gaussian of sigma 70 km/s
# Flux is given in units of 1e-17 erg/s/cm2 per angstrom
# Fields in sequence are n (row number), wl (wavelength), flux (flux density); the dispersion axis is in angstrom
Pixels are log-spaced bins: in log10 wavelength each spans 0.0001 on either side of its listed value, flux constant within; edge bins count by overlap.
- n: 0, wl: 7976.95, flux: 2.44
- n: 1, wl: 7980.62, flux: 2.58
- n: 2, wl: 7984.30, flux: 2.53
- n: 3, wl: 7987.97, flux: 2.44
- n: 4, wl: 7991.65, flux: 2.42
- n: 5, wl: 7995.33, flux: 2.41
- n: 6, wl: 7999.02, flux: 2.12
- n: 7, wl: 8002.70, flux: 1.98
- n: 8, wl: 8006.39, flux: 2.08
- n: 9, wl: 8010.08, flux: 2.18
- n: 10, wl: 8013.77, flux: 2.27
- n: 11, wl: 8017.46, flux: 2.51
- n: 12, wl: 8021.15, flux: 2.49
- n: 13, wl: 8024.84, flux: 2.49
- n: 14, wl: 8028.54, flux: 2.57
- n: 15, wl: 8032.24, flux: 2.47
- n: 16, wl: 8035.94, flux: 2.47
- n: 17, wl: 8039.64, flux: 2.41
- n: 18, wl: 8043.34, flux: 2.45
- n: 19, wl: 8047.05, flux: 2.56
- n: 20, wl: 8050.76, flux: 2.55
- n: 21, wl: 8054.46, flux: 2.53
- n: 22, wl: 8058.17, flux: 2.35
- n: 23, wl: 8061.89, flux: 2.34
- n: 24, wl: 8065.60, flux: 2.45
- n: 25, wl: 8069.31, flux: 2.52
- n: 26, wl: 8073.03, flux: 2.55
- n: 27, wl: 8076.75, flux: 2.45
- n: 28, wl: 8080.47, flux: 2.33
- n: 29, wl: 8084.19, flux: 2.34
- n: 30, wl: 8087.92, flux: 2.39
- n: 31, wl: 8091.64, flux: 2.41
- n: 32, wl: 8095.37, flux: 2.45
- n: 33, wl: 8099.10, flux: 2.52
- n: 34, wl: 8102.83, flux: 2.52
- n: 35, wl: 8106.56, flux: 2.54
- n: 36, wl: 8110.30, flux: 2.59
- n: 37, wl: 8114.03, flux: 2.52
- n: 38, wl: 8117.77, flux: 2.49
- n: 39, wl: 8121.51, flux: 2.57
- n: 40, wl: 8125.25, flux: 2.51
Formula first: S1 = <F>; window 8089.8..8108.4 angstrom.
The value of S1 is 2.49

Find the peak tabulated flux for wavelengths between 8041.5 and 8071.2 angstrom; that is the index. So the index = 2.56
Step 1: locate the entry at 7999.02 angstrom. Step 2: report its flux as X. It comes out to 2.12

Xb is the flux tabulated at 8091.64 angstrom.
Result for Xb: 2.41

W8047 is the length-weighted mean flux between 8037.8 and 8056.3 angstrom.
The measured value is 2.5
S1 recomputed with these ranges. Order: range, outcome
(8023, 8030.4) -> 2.53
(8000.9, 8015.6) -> 2.13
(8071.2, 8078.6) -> 2.5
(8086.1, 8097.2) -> 2.42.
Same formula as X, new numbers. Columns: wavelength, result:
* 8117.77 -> 2.49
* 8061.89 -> 2.34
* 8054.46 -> 2.53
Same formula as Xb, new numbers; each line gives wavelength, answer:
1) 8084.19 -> 2.34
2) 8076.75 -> 2.45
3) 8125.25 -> 2.51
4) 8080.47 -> 2.33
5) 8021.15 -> 2.49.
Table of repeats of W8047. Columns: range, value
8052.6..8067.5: 2.42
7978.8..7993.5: 2.49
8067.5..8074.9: 2.53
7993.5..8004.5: 2.17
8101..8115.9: 2.54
